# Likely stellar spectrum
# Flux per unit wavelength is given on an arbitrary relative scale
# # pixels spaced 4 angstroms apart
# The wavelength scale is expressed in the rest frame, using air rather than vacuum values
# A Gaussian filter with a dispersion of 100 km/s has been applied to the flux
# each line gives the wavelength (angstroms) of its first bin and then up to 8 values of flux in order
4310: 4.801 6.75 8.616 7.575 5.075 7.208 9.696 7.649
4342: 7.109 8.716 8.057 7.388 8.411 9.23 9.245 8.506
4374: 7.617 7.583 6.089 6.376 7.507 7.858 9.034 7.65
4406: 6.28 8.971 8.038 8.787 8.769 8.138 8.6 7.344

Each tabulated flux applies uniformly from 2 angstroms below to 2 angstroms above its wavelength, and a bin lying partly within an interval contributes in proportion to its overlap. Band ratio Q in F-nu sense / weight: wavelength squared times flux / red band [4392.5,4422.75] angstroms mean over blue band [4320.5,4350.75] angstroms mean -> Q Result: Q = 1.11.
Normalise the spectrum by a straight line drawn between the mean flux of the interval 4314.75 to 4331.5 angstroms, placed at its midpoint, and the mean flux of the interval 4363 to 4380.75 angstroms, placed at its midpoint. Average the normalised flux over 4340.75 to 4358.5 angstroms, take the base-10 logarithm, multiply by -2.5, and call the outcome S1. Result -0.033 mag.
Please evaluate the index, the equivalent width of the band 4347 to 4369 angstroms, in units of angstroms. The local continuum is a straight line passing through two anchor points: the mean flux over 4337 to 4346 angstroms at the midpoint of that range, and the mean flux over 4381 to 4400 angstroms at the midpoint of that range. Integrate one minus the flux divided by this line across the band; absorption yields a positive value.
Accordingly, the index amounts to -2.6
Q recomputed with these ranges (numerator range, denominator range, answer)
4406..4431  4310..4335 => 1.22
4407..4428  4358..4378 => 1.01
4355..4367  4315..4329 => 1.27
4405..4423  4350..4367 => 1.00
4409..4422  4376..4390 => 1.28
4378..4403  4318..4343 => 1.02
